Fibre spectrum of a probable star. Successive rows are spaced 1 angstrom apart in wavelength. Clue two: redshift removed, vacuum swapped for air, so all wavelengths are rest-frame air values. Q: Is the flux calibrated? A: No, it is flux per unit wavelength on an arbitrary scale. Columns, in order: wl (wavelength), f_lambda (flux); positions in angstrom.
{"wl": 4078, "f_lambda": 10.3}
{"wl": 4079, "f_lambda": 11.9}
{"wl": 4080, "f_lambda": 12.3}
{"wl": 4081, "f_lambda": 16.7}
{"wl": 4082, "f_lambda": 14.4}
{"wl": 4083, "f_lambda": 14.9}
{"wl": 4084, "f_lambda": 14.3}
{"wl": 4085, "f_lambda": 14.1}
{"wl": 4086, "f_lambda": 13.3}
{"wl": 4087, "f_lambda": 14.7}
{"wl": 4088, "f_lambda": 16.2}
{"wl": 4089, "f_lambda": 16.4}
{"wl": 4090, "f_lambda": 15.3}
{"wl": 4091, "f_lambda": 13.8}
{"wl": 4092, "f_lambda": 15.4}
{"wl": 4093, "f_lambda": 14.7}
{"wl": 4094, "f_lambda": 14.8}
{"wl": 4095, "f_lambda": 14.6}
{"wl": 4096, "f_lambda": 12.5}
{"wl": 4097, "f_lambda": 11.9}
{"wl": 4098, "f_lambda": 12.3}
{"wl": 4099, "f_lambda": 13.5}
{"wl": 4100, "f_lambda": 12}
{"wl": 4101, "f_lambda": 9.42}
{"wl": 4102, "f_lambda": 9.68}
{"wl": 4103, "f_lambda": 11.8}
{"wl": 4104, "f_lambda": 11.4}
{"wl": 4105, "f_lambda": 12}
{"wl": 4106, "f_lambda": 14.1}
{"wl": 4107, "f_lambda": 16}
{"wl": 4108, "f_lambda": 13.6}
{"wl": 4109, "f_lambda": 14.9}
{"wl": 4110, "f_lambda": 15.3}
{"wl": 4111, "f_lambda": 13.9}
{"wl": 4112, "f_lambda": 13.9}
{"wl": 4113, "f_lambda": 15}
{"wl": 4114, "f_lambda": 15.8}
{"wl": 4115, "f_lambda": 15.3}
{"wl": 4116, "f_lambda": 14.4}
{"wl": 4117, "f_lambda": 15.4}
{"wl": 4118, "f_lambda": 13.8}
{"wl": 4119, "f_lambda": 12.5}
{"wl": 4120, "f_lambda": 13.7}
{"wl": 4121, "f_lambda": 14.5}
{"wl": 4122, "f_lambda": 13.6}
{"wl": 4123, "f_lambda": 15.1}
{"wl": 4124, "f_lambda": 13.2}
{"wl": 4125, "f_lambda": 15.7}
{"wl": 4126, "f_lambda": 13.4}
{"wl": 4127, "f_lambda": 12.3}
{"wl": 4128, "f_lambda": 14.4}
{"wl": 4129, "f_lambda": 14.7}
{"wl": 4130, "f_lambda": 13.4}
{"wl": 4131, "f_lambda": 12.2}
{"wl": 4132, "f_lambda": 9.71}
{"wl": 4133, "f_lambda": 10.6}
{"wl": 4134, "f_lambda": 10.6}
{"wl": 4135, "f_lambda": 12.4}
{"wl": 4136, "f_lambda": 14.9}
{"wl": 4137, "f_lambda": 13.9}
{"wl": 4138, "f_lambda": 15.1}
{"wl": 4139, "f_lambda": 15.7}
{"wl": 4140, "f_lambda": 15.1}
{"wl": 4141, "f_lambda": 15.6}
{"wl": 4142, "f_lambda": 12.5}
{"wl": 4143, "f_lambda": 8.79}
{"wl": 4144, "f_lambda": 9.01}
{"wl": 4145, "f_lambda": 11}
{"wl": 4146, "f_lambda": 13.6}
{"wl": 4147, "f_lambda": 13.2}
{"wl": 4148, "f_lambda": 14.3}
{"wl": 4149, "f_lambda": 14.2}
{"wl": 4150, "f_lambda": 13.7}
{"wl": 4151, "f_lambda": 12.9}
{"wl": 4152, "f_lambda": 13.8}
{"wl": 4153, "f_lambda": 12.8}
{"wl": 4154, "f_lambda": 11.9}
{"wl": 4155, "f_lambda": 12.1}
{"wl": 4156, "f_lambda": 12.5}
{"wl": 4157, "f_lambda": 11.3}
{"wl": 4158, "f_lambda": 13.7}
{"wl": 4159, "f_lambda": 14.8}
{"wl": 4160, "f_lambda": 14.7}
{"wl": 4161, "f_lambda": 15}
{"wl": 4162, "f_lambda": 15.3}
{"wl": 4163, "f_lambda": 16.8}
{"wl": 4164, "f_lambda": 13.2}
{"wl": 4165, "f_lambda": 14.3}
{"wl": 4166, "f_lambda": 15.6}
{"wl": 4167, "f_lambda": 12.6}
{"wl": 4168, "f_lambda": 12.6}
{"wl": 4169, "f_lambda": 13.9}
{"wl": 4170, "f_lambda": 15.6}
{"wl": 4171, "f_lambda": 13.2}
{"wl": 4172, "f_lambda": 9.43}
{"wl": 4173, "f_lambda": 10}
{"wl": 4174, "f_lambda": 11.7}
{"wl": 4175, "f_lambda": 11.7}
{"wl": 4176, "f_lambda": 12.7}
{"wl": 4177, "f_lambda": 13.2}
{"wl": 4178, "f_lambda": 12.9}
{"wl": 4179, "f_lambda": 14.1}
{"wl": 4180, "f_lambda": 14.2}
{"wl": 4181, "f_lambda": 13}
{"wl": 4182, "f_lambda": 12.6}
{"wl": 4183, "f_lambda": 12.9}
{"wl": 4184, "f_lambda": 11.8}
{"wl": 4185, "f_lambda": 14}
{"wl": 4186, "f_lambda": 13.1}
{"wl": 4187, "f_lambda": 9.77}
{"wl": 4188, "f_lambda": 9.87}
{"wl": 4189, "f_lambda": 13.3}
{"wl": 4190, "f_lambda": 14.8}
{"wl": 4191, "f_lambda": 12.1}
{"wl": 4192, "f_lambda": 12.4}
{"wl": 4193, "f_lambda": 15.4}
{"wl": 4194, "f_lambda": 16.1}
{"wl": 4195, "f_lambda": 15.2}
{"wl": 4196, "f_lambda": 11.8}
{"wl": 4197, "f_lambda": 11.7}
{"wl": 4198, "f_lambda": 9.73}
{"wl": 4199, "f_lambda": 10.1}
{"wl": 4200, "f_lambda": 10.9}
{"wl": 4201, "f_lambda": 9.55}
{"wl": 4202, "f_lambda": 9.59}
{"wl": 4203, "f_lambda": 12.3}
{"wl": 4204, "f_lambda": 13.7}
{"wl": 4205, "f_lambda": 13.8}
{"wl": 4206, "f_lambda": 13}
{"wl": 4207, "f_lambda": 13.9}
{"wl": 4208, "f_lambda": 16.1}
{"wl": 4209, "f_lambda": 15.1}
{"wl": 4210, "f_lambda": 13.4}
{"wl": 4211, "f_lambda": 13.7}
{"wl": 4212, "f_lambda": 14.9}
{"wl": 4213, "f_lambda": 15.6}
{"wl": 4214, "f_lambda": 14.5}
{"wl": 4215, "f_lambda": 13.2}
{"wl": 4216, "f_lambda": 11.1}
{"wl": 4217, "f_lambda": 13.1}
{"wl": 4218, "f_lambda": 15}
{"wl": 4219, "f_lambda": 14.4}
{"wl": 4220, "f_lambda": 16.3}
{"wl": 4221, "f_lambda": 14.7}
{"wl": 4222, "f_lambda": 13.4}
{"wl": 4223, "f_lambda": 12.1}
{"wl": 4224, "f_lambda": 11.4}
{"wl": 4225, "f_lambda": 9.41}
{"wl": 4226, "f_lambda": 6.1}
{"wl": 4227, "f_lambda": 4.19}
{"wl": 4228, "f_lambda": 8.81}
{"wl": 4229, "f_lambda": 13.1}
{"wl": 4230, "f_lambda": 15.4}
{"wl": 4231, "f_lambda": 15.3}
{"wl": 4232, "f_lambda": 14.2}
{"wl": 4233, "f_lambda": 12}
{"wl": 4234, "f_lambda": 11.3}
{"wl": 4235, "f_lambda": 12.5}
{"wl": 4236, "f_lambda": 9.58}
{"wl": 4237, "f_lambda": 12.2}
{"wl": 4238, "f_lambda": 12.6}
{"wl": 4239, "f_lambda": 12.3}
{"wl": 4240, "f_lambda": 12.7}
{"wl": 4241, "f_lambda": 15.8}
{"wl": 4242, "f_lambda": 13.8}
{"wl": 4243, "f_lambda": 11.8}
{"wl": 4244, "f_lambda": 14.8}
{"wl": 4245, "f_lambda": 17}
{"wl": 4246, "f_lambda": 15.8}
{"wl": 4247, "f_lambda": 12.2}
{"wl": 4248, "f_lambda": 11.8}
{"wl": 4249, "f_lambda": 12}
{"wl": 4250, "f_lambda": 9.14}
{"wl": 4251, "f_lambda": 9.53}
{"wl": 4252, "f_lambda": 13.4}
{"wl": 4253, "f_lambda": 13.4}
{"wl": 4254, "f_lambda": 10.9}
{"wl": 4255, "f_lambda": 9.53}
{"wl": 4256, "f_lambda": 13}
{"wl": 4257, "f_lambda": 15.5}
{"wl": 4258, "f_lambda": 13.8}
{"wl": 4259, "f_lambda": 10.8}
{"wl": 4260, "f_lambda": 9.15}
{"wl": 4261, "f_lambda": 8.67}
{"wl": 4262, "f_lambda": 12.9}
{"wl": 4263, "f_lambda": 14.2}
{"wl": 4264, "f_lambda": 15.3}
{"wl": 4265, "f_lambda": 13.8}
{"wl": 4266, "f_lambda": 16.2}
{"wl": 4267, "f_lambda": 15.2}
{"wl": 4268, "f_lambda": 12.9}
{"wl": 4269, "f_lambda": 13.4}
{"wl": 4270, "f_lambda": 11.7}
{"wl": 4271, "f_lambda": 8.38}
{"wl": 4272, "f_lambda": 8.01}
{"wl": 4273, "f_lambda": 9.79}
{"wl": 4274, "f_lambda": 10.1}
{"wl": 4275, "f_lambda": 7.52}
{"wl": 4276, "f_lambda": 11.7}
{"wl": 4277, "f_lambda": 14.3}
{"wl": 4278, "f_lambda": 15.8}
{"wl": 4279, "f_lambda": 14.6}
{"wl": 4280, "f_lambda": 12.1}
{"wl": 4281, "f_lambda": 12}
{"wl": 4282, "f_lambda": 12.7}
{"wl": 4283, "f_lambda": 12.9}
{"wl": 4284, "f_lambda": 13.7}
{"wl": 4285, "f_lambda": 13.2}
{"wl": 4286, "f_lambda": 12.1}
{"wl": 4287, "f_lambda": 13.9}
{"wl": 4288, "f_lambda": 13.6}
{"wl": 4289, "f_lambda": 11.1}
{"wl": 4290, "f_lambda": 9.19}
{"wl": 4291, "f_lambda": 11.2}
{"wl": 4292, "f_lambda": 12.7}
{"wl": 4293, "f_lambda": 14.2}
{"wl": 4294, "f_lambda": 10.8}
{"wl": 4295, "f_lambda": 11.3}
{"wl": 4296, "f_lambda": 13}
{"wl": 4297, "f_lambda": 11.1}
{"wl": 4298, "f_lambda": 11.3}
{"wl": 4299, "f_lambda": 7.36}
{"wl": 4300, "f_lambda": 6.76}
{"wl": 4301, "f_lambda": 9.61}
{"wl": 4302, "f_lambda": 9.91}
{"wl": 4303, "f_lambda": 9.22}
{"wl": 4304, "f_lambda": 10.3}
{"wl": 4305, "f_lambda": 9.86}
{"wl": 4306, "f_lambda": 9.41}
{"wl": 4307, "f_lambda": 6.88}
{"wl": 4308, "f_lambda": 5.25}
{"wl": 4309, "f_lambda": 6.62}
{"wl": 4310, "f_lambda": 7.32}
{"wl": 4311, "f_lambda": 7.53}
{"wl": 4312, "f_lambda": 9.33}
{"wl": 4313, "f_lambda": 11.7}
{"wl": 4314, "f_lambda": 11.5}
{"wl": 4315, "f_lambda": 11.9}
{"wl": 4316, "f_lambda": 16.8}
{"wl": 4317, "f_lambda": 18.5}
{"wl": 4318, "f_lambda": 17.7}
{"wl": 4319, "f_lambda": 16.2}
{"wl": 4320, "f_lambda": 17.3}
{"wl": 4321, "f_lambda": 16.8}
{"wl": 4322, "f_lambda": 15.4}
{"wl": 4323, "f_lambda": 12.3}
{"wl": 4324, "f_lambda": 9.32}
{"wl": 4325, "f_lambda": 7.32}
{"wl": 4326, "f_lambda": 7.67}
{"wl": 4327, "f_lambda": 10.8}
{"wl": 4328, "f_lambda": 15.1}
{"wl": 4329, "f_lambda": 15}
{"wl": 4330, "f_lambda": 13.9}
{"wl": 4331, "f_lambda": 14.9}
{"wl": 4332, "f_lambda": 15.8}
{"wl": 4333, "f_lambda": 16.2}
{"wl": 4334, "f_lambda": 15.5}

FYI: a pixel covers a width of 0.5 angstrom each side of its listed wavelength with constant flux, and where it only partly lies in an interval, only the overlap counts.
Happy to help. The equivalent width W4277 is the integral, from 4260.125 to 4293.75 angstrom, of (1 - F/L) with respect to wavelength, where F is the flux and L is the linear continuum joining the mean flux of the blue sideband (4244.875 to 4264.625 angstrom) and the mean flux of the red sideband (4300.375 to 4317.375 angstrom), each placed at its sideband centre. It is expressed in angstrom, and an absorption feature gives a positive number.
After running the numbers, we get -2.9 angstrom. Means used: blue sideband 12.3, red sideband 10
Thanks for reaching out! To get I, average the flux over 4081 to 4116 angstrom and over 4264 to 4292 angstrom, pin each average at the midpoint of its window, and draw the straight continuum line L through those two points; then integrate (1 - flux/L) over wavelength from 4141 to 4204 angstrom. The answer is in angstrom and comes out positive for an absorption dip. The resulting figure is 2.24 angstrom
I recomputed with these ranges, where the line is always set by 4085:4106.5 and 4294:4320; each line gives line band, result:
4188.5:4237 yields -3.1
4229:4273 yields -4.4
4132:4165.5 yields -1.5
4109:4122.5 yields -1.3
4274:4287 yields -1.8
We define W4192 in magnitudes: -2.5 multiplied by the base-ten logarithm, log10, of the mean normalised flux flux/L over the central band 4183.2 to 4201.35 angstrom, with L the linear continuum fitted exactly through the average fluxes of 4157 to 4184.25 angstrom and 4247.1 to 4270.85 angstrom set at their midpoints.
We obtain 0.067 mag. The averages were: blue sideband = 13.4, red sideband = 12.4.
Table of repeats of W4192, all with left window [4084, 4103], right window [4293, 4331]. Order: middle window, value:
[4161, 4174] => -0.06 mag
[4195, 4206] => 0.08 mag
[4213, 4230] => 0.01 mag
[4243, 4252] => -0.06 mag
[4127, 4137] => 0.05 mag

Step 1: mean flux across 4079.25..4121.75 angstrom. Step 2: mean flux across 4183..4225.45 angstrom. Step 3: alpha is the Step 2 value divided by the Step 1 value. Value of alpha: 0.93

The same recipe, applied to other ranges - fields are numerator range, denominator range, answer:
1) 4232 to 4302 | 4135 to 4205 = 0.94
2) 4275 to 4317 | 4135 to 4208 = 0.86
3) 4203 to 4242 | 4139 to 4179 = 0.98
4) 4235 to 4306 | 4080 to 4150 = 0.88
